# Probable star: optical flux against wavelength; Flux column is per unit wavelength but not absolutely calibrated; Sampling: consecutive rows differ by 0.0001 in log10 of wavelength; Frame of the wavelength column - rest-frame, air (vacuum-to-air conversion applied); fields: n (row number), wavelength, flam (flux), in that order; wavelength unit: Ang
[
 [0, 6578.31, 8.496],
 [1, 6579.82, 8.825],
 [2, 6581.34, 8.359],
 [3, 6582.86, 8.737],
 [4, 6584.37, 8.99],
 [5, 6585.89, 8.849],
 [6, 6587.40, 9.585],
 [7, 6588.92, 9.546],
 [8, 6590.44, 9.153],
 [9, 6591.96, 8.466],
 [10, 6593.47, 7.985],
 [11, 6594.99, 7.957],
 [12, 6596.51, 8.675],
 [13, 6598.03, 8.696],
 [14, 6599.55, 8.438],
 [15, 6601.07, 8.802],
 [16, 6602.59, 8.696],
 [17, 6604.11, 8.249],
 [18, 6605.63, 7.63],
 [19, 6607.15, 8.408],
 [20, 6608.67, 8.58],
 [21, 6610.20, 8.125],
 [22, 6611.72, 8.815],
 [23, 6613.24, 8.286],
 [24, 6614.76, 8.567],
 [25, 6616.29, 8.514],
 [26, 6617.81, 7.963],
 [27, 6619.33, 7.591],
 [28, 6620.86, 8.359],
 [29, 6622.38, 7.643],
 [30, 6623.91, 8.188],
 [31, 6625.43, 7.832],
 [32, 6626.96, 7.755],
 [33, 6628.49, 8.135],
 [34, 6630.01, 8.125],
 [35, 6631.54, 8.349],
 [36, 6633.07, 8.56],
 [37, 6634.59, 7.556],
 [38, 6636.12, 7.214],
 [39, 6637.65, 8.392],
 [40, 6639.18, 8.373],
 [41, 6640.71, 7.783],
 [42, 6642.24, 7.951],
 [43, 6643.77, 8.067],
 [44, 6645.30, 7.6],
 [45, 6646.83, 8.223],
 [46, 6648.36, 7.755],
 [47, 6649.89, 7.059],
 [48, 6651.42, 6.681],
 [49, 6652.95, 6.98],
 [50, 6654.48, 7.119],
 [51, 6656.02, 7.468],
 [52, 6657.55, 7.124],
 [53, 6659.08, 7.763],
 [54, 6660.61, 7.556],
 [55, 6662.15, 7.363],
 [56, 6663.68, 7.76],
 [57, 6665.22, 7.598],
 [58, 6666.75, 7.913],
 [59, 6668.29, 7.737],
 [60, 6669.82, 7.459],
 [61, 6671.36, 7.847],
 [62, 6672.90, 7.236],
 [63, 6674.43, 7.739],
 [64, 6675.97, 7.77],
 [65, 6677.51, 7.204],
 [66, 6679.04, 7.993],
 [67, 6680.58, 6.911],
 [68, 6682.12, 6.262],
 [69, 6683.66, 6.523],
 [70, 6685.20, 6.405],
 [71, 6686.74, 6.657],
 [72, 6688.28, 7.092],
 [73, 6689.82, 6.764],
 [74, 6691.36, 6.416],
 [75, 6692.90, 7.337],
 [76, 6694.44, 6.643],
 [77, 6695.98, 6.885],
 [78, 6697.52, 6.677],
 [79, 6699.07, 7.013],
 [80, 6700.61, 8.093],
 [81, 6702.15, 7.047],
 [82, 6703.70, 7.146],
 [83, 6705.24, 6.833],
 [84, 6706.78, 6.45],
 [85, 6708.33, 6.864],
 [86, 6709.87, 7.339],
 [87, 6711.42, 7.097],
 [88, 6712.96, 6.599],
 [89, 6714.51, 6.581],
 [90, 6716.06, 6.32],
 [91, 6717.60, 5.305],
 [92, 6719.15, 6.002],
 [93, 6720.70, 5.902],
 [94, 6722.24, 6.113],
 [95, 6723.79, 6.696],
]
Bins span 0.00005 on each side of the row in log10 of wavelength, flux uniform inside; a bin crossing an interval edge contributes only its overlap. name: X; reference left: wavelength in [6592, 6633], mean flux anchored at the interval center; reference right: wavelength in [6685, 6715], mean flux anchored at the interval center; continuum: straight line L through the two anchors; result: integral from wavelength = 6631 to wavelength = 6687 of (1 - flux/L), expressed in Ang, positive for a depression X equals 0.2 Ang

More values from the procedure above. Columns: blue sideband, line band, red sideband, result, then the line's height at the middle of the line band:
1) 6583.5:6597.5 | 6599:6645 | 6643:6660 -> -0.3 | 8.1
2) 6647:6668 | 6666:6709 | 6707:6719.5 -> -1.0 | 6.94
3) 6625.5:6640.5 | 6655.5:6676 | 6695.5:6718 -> -0.3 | 7.5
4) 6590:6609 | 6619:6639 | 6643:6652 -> -0.2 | 7.91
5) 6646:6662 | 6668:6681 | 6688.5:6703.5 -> -0.7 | 7.19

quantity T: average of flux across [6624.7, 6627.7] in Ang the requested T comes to 7.78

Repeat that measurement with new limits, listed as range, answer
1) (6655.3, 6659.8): 7.46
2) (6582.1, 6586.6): 8.86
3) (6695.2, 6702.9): 7.14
